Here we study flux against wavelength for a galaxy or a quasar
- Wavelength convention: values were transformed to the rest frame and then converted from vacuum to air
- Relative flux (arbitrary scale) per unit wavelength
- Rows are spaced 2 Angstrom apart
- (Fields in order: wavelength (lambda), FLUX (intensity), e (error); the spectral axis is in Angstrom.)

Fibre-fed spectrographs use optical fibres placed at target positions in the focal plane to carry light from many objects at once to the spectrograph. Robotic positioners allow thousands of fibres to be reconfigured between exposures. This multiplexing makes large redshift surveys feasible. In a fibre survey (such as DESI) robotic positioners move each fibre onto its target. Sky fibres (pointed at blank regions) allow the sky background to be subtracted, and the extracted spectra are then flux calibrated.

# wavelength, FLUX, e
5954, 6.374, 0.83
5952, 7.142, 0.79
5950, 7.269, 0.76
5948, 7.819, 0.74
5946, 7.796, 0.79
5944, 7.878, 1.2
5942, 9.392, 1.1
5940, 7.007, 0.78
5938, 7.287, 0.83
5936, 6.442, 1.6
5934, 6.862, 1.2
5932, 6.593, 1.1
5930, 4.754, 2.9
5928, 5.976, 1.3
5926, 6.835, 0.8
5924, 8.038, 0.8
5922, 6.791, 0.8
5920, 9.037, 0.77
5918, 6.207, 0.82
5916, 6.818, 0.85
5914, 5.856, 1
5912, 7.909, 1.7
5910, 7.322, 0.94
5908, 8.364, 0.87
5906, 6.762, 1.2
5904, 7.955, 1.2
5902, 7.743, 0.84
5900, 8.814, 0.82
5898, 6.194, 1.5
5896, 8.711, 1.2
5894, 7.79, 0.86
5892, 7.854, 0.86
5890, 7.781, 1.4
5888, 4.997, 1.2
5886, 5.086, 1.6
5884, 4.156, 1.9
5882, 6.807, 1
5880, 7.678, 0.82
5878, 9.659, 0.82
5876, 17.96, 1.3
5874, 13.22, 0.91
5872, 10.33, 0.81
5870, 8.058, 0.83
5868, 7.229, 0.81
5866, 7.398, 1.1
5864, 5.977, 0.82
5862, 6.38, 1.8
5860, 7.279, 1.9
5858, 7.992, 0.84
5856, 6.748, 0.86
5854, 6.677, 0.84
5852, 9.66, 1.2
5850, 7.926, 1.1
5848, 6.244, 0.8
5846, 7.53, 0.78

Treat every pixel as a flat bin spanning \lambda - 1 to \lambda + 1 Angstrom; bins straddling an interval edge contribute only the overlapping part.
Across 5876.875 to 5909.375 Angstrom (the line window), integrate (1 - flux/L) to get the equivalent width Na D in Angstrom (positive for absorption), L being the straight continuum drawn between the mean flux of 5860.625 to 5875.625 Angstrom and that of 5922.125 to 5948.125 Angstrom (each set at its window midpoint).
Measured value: 3.2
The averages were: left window 8.74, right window 7.09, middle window 7.31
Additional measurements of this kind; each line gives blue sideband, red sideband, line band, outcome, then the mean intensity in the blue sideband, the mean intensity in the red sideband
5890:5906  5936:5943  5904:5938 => 3.4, 7.79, 7.69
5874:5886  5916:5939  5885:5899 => 2.7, 9.24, 6.8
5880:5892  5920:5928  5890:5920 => -3.8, 6.1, 7.29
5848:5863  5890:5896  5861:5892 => -1.8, 7.44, 7.96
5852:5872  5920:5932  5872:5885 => -4.9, 7.37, 6.7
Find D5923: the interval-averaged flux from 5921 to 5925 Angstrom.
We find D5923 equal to 7.41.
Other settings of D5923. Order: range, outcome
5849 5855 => 8.09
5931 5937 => 6.63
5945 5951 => 7.63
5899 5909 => 7.93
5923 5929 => 6.95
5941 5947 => 8.36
